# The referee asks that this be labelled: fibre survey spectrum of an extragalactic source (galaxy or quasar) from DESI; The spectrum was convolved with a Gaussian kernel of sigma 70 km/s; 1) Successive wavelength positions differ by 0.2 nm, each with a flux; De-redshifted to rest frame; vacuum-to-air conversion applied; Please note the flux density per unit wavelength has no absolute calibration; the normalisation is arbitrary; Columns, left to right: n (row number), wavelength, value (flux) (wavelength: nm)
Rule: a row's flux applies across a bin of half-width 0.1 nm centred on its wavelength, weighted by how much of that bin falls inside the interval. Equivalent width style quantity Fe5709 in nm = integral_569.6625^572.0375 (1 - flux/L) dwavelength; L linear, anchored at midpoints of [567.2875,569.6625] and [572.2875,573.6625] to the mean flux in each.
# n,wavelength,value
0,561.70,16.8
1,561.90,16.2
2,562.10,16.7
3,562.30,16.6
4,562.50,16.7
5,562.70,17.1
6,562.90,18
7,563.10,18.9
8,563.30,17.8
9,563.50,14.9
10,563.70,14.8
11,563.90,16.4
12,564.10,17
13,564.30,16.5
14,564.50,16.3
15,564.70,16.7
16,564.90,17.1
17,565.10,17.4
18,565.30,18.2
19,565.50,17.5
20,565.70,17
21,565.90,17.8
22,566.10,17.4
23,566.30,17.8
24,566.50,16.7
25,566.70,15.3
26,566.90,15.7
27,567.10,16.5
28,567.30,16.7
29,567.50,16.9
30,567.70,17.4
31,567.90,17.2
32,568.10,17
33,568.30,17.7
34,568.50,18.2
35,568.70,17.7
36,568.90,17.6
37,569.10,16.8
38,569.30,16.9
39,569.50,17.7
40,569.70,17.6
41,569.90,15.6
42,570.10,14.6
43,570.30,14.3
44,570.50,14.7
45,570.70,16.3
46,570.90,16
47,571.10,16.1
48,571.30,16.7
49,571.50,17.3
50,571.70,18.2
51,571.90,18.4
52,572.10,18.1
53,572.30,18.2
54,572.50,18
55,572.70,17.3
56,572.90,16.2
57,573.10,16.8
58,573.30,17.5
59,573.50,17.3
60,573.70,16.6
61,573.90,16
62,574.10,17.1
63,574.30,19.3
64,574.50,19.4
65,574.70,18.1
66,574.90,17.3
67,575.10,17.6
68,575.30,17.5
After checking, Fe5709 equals 0.13 nm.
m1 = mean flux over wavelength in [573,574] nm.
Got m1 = 16.8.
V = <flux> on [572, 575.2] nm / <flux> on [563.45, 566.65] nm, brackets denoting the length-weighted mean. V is 1.04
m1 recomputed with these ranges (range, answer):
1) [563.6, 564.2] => 16.1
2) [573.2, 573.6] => 17.4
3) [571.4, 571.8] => 17.8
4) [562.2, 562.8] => 16.8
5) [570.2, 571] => 15.3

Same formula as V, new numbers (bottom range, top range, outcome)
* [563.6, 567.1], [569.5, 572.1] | 0.98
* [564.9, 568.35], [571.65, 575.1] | 1.03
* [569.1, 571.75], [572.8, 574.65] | 1.07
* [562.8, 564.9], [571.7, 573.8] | 1.04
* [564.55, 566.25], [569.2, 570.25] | 0.94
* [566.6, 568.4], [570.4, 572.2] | 1.01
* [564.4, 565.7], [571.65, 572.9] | 1.04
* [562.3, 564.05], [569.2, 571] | 0.95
